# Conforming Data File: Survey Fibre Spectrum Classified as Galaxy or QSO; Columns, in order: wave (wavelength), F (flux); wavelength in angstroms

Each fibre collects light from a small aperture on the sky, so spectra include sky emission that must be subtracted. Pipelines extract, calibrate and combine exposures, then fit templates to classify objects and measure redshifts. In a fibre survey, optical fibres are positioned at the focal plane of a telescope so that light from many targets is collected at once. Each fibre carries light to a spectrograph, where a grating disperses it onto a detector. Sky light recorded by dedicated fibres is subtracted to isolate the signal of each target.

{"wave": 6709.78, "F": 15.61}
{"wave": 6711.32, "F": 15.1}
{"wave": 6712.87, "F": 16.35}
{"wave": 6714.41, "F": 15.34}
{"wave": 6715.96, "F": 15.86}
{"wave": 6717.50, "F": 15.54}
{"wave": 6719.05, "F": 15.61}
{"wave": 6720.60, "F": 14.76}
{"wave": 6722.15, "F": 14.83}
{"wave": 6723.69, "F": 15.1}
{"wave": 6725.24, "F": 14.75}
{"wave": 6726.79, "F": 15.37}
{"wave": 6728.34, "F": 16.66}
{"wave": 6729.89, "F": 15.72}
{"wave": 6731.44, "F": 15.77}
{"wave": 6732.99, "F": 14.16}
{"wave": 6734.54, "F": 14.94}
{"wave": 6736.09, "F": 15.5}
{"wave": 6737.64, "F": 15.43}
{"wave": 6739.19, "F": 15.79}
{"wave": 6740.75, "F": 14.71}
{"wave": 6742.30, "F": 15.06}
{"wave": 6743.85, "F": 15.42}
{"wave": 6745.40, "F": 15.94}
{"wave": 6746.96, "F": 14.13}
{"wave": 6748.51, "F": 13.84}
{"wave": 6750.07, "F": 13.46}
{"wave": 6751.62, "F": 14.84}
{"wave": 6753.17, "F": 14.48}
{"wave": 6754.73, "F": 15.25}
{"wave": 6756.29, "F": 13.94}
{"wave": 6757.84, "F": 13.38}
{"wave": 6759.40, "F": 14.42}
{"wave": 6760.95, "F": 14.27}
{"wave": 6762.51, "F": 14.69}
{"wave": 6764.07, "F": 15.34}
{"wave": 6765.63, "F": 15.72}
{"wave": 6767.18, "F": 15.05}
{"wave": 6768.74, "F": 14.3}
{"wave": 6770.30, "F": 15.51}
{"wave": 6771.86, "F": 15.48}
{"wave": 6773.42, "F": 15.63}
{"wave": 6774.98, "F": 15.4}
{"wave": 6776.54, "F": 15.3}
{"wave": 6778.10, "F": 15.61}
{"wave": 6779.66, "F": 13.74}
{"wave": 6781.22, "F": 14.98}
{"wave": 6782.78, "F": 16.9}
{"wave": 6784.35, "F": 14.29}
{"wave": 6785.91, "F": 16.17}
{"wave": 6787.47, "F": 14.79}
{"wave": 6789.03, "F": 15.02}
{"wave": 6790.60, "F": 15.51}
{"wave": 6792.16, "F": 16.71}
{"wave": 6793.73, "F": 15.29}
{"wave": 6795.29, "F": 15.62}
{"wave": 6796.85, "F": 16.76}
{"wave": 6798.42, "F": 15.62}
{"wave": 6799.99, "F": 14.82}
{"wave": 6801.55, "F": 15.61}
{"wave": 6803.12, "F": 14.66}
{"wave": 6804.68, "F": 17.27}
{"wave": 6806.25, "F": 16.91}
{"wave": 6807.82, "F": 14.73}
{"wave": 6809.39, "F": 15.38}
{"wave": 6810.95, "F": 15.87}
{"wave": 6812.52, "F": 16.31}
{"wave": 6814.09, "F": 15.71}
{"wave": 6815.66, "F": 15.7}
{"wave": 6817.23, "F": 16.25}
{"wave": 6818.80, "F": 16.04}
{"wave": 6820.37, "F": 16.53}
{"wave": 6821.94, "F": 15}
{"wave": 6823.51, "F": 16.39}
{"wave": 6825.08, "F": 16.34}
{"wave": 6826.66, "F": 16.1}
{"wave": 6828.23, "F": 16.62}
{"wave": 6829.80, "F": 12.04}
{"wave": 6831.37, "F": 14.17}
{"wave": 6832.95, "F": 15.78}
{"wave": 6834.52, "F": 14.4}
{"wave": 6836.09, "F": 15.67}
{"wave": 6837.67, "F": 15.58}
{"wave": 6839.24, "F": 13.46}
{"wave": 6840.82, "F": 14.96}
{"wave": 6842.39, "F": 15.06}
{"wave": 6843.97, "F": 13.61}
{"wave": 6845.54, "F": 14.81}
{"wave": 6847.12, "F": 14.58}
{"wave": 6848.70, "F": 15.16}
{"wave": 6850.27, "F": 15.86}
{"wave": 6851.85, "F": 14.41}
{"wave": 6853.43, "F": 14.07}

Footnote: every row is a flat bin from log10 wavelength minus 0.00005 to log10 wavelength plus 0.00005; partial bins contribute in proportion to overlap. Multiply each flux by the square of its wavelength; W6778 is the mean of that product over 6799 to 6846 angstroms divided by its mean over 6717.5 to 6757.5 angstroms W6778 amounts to 1.1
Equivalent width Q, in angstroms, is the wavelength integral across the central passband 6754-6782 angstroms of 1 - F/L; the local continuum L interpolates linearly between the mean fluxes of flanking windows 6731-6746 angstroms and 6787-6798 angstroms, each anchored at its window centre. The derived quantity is 1.1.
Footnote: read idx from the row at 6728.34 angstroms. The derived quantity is 16.66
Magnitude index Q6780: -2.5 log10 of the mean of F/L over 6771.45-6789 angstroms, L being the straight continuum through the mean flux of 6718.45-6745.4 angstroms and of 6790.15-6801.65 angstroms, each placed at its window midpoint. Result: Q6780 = 0.03 mag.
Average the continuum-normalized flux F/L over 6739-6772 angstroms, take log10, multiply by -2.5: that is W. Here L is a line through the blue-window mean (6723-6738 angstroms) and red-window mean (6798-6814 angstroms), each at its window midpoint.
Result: 0.05 mag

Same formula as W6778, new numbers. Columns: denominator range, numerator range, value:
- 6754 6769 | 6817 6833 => 1.08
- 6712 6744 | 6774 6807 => 1.03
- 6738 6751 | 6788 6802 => 1.07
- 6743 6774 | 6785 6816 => 1.08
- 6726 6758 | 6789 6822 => 1.08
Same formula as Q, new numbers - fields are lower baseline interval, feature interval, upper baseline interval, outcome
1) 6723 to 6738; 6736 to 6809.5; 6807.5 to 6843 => 0.9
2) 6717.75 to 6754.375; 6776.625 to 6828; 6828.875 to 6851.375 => -3.1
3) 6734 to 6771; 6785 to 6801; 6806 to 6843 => -0.5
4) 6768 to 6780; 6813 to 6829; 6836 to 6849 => -1.3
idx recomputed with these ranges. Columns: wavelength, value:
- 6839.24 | 13.46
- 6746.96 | 14.13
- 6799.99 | 14.82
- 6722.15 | 14.83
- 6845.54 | 14.81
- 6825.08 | 16.34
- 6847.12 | 14.58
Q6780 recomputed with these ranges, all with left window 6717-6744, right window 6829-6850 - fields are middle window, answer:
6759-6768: 0.009 mag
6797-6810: -0.061 mag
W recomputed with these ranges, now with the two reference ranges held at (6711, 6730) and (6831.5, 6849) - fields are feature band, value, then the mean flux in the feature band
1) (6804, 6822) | -0.07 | 16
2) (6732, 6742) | 0.02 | 15.1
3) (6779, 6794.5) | -0.02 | 15.3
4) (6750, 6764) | 0.06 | 14.4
